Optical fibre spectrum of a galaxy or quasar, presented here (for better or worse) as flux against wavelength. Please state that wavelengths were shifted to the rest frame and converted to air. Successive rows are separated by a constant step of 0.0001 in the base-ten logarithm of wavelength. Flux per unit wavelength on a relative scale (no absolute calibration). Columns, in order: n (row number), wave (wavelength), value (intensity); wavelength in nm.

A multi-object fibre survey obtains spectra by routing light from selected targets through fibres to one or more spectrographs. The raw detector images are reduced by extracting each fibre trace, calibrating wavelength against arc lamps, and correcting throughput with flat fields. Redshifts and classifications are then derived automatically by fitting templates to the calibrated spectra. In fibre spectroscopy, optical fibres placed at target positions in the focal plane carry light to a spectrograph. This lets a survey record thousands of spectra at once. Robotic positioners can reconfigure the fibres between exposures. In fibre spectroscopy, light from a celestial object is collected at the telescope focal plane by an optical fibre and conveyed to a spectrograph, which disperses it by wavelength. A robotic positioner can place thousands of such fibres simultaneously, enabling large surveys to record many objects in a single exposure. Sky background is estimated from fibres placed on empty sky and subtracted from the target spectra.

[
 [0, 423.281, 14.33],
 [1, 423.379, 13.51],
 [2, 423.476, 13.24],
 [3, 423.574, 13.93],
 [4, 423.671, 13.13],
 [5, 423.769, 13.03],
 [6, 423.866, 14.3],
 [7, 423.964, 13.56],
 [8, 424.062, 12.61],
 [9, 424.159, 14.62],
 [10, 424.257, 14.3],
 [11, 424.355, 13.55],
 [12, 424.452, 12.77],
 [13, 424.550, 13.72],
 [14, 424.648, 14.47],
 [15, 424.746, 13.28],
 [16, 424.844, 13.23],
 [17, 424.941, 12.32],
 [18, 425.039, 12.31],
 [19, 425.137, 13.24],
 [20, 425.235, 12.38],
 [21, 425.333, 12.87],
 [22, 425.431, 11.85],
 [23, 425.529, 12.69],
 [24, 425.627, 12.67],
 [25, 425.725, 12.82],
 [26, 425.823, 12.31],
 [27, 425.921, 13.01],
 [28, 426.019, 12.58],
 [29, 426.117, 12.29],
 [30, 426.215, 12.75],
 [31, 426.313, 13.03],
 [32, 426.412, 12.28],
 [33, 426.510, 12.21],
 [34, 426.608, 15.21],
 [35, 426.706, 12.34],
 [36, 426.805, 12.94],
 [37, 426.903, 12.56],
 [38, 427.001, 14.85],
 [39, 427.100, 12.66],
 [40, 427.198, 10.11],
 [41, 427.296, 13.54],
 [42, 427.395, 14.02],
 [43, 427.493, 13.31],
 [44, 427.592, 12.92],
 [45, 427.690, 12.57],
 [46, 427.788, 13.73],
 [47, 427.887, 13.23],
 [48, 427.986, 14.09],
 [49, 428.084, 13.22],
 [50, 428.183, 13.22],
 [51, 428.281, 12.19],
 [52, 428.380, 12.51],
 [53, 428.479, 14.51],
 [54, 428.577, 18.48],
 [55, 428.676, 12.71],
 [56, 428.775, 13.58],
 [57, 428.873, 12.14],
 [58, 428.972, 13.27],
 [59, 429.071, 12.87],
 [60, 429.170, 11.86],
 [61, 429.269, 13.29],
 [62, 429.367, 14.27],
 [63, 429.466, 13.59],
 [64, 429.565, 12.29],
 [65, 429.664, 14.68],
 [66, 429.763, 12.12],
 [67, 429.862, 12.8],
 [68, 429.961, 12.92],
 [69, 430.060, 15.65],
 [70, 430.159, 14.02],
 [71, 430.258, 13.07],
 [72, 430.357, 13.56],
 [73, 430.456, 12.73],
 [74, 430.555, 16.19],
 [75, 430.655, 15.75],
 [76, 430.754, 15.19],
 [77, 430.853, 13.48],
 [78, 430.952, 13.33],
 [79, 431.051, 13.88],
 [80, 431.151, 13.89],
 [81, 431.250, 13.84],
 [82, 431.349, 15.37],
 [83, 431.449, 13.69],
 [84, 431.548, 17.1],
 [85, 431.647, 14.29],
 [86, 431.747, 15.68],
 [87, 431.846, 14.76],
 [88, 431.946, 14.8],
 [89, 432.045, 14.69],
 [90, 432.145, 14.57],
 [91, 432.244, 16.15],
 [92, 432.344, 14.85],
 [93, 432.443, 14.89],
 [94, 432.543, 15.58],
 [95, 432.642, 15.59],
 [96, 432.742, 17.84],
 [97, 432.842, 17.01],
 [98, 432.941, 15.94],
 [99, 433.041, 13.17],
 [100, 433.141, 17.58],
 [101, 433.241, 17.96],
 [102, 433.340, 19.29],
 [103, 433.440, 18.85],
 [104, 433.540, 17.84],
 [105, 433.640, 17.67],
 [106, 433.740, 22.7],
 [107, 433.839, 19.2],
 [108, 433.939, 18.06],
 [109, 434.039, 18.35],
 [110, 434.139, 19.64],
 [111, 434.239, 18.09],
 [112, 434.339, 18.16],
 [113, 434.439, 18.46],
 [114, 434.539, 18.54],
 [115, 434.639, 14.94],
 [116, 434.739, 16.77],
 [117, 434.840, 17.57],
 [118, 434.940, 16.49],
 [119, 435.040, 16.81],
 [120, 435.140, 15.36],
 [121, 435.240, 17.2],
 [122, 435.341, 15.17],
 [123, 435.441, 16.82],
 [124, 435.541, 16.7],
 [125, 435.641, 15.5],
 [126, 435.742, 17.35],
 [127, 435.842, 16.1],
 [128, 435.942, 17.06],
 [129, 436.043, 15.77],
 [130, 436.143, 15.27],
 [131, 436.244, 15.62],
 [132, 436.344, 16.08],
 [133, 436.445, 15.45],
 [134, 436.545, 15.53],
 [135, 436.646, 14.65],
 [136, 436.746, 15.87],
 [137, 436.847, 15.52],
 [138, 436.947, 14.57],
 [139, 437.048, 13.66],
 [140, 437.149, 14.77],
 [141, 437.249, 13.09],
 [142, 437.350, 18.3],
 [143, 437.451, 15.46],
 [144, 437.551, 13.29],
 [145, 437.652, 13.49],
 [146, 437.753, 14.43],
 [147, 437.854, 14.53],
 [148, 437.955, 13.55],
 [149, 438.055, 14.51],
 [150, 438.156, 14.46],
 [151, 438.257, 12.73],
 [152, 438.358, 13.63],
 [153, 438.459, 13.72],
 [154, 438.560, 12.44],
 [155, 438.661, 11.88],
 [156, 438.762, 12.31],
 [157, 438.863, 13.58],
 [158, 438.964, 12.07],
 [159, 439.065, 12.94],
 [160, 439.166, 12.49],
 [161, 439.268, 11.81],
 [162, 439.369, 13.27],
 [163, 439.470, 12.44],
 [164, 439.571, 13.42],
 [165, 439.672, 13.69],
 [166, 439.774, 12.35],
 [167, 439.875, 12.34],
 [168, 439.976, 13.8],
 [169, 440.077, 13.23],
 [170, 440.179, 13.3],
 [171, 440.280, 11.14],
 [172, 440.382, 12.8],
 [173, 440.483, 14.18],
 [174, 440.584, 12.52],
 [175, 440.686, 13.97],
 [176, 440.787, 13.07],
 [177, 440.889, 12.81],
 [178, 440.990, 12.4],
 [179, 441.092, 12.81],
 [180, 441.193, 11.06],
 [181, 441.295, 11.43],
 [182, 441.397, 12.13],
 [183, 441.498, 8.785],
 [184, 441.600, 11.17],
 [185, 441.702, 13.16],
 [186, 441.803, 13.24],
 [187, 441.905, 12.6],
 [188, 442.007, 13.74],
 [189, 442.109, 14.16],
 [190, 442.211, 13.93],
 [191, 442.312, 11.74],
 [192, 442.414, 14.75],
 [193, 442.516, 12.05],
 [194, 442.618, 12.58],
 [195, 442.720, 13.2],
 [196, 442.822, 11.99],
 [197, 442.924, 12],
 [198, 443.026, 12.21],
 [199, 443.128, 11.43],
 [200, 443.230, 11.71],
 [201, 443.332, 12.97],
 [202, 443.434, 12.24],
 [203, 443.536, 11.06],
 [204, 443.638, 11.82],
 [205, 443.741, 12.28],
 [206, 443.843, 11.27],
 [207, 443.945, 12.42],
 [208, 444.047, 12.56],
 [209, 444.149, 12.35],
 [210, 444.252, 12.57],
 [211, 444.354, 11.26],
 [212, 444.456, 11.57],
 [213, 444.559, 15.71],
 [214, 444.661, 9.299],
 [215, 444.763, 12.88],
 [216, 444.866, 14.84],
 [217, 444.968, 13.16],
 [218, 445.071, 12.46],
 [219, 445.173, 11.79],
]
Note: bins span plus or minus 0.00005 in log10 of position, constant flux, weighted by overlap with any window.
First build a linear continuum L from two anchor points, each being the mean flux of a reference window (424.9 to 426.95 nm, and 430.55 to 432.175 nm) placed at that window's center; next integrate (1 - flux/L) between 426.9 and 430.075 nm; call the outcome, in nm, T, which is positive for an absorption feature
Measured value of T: 0.07 nm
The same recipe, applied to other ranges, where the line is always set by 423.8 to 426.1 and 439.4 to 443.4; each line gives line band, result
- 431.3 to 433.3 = -0.42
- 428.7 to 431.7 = -0.20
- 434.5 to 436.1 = -0.46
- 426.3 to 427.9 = 0.00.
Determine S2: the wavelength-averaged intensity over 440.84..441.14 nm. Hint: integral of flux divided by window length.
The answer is 12.7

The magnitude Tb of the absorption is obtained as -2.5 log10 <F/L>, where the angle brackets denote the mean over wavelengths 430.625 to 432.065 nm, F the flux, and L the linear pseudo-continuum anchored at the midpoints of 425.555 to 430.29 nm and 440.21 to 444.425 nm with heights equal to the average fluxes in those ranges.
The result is -0.13 mag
